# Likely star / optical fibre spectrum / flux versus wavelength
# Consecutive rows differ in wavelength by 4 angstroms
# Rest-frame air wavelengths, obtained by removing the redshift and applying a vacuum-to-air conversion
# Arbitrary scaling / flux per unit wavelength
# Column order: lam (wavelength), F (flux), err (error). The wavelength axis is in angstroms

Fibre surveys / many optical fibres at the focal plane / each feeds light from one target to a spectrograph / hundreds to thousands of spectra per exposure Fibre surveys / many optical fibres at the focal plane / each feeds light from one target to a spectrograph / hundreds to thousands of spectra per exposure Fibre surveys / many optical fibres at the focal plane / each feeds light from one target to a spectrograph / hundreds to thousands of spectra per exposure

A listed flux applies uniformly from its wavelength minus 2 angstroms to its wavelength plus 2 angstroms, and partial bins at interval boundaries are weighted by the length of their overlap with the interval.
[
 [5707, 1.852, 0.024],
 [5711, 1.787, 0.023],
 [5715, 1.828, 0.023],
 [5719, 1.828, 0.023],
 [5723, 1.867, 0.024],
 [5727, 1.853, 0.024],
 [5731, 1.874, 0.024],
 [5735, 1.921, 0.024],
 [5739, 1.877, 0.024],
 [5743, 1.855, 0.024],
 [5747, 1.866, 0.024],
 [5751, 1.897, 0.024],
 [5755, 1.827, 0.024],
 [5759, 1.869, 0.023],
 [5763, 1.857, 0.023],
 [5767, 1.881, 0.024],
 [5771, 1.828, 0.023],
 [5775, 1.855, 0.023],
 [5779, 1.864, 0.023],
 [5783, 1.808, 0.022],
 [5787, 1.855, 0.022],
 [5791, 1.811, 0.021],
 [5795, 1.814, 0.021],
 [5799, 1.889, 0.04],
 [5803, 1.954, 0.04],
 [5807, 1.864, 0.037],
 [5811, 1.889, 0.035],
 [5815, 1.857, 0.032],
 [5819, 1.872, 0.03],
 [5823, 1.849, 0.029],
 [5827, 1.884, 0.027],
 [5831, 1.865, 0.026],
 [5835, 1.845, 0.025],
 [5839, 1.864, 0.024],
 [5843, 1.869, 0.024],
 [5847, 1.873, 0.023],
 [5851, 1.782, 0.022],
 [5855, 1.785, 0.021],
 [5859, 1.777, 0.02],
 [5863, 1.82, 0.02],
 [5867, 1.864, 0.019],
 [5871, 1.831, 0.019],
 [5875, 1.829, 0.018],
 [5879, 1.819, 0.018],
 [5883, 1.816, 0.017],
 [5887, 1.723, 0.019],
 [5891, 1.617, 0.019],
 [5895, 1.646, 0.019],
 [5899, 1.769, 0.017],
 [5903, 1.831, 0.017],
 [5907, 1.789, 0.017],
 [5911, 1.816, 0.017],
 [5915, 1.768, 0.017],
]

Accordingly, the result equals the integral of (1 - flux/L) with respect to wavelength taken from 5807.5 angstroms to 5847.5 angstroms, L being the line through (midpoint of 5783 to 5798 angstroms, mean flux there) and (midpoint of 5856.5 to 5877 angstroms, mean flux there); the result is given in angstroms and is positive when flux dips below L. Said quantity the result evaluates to -0.9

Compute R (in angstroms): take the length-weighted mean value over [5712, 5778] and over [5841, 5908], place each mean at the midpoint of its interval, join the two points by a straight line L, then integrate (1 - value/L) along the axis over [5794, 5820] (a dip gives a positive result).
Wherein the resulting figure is -0.7 angstroms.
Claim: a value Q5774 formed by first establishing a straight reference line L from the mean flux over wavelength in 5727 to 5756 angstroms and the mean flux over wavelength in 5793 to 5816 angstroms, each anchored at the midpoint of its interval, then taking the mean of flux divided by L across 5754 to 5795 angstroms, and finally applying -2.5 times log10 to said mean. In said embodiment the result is 0.019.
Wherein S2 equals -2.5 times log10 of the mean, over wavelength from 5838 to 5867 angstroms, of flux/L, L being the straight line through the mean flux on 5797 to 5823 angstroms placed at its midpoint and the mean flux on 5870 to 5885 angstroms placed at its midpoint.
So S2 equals 0.01 mag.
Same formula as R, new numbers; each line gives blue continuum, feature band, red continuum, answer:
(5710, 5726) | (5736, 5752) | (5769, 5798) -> -0.4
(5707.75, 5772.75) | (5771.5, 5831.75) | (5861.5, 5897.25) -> -1.4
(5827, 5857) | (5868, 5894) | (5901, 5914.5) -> 0.7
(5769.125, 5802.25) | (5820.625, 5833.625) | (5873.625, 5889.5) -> -0.3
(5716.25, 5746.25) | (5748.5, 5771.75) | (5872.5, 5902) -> -0.2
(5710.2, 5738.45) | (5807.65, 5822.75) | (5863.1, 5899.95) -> -0.5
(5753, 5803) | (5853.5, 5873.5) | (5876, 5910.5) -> -0.4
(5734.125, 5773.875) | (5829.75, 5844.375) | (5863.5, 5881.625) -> -0.1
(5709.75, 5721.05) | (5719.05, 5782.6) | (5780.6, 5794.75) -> -1.5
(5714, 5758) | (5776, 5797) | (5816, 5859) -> 0.3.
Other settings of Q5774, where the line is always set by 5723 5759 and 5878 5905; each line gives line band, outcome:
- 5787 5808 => -0.03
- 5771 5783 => 0.00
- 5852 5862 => -0.01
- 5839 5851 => -0.04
